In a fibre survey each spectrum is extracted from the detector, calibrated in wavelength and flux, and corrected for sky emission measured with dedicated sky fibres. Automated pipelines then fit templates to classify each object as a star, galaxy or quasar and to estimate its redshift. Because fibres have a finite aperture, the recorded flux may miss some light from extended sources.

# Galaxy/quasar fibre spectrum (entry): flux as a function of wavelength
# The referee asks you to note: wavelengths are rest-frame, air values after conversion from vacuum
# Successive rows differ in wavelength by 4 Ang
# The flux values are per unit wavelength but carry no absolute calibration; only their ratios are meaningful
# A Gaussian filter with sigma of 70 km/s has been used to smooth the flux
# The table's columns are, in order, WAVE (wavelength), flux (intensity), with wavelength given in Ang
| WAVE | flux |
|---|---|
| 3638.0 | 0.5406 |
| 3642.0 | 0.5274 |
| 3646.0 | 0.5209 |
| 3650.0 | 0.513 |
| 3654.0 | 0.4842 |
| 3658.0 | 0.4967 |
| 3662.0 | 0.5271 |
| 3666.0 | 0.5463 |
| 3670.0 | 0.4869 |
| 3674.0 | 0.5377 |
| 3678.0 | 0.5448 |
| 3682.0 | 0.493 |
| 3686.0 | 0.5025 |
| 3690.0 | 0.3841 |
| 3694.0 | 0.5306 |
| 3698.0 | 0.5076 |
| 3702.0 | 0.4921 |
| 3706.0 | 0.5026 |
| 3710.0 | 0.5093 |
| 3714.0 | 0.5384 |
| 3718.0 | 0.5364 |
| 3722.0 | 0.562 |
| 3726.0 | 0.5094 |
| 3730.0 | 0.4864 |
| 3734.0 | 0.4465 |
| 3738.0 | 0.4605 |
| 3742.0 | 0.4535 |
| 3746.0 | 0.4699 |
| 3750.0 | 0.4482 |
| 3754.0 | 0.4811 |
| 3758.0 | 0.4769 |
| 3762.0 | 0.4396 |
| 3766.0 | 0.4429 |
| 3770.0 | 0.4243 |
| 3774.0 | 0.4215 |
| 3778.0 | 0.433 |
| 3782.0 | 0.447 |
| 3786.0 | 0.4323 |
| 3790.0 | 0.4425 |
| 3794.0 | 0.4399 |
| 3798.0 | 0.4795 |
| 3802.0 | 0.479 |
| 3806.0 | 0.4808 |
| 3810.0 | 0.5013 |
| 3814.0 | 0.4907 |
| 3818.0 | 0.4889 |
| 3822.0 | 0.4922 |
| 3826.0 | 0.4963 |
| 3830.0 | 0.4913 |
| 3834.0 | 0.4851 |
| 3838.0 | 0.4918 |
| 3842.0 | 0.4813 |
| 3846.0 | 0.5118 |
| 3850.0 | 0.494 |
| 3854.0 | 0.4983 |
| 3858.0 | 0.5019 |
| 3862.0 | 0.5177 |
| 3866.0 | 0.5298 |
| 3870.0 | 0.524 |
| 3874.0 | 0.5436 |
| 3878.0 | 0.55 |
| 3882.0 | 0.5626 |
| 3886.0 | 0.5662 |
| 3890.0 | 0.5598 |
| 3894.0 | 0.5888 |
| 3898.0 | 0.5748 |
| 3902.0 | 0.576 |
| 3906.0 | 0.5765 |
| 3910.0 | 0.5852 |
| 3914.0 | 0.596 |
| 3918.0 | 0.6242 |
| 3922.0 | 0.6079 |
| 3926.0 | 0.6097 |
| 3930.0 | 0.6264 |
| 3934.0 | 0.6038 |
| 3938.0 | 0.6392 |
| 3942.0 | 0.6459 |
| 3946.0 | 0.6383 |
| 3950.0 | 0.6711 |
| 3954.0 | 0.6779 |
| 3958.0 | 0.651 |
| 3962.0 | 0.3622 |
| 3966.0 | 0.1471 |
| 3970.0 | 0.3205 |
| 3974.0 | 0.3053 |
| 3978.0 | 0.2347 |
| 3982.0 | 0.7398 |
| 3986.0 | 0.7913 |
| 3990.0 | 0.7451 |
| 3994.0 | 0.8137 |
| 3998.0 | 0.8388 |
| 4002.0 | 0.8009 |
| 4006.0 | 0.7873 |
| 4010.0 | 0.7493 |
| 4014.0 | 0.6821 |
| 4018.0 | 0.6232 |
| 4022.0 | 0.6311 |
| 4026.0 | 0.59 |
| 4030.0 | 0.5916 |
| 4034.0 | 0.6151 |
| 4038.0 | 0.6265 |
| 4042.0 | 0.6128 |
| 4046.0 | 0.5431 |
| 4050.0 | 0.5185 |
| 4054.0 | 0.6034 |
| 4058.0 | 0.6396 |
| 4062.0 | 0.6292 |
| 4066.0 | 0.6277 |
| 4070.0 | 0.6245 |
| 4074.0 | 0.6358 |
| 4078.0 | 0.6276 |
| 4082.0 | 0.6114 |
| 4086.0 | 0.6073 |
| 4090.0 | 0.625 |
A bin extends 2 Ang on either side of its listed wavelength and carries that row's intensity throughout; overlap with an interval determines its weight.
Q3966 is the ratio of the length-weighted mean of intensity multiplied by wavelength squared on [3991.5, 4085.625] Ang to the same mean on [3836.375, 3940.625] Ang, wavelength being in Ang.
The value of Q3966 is 1.25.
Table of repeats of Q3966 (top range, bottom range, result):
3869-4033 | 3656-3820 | 1.39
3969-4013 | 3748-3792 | 1.66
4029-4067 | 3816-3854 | 1.36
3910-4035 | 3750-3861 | 1.41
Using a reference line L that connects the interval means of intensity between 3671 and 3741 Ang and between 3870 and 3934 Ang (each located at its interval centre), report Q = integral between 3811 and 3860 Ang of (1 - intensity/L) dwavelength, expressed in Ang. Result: 5.4 Ang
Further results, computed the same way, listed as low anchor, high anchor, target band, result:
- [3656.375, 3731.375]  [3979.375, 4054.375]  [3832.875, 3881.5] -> 6.71 Ang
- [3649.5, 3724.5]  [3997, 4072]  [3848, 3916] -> 4.33 Ang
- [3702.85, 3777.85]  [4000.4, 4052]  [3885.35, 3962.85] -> -2.58 Ang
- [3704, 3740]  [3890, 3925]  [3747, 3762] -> 1.60 Ang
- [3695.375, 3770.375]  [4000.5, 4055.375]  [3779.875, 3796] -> 2.31 Ang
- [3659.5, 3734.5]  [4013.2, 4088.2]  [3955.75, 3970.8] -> 5.30 Ang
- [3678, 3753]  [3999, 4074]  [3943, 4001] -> 3.77 Ang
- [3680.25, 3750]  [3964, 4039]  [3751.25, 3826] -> 8.77 Ang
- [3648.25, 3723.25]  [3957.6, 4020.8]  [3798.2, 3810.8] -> 1.39 Ang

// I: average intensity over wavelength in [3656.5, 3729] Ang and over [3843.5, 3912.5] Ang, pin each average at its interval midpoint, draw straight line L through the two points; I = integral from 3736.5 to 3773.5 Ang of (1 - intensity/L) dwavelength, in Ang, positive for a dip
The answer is 4.9 Ang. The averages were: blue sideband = 0.511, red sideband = 0.545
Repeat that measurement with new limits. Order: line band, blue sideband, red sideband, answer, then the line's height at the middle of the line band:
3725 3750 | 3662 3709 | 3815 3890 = 1.9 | 0.507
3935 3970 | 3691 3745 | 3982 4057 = 5.2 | 0.638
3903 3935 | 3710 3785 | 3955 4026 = -2.2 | 0.564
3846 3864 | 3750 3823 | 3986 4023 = 1.5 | 0.55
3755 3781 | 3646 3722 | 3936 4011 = 4.6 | 0.537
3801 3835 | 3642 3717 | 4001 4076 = 4.1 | 0.557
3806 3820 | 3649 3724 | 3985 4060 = 1.9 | 0.571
